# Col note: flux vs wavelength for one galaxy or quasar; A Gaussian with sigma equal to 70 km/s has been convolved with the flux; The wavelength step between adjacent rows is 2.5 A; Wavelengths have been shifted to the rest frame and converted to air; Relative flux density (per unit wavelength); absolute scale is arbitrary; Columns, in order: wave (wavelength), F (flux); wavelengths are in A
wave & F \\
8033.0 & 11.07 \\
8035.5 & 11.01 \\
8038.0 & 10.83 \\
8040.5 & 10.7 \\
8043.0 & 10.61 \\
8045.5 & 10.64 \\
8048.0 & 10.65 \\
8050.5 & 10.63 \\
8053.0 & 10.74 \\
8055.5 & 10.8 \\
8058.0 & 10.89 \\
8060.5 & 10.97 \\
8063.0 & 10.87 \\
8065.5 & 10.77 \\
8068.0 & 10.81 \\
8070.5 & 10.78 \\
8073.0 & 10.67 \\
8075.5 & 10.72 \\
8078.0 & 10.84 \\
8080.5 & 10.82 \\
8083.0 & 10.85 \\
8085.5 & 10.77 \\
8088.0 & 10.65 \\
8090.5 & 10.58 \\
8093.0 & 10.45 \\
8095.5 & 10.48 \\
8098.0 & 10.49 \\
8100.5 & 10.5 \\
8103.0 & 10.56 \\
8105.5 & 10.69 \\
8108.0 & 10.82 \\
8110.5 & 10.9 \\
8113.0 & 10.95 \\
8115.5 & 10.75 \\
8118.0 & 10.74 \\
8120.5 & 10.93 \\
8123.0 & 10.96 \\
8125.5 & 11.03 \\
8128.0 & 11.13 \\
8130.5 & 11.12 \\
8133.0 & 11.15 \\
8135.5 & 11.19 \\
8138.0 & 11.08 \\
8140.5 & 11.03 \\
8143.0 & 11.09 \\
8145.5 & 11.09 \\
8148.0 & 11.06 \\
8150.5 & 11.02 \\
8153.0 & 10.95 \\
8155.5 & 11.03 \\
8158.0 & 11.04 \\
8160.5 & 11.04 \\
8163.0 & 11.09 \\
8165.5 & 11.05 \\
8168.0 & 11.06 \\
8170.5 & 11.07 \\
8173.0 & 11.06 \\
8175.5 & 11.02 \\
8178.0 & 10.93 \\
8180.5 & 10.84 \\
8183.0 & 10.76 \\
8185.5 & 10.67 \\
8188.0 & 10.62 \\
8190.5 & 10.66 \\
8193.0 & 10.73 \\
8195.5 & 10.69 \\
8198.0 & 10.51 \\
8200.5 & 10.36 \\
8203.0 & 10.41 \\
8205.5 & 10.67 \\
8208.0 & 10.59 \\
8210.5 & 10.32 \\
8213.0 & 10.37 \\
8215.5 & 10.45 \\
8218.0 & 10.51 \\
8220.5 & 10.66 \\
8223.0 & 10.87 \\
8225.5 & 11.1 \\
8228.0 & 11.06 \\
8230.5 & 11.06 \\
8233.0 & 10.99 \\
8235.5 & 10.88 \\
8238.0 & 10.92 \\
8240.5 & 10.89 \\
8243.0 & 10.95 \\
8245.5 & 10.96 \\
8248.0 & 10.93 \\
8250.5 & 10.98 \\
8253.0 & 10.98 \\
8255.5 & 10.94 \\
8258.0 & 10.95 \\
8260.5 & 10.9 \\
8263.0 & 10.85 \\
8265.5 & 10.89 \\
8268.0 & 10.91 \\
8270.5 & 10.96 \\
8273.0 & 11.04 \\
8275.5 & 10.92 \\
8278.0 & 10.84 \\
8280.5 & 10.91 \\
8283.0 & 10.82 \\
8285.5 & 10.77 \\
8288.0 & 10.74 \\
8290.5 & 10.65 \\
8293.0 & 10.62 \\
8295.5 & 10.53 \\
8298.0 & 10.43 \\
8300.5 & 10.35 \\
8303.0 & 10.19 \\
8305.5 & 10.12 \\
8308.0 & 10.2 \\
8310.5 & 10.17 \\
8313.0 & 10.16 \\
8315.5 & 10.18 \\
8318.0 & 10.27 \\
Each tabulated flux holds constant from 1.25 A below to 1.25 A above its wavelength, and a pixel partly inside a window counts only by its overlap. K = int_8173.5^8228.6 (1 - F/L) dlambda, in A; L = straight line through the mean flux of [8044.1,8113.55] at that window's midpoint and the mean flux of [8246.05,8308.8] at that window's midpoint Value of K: 0.3 A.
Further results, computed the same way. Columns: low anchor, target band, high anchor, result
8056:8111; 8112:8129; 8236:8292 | -0.3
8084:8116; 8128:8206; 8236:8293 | -1.2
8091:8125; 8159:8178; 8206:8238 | -0.6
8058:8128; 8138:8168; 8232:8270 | -0.6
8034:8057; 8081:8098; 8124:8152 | 0.4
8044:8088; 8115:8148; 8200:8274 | -0.7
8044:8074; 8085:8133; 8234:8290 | 0.1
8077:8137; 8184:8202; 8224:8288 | 0.5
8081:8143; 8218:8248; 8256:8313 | -0.6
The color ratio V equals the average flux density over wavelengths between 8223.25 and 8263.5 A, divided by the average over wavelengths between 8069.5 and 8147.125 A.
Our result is 1.0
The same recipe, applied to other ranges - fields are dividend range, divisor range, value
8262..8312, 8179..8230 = 1.00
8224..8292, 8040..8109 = 1.02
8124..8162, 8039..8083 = 1.03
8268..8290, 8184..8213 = 1.03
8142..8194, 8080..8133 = 1.02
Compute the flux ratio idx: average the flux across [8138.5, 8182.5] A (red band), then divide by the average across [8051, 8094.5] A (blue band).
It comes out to 1.0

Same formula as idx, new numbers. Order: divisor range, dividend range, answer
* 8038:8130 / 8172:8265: 1.00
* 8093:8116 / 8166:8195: 1.02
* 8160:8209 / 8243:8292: 1.01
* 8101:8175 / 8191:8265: 0.98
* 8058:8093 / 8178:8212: 0.99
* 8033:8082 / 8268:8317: 0.98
